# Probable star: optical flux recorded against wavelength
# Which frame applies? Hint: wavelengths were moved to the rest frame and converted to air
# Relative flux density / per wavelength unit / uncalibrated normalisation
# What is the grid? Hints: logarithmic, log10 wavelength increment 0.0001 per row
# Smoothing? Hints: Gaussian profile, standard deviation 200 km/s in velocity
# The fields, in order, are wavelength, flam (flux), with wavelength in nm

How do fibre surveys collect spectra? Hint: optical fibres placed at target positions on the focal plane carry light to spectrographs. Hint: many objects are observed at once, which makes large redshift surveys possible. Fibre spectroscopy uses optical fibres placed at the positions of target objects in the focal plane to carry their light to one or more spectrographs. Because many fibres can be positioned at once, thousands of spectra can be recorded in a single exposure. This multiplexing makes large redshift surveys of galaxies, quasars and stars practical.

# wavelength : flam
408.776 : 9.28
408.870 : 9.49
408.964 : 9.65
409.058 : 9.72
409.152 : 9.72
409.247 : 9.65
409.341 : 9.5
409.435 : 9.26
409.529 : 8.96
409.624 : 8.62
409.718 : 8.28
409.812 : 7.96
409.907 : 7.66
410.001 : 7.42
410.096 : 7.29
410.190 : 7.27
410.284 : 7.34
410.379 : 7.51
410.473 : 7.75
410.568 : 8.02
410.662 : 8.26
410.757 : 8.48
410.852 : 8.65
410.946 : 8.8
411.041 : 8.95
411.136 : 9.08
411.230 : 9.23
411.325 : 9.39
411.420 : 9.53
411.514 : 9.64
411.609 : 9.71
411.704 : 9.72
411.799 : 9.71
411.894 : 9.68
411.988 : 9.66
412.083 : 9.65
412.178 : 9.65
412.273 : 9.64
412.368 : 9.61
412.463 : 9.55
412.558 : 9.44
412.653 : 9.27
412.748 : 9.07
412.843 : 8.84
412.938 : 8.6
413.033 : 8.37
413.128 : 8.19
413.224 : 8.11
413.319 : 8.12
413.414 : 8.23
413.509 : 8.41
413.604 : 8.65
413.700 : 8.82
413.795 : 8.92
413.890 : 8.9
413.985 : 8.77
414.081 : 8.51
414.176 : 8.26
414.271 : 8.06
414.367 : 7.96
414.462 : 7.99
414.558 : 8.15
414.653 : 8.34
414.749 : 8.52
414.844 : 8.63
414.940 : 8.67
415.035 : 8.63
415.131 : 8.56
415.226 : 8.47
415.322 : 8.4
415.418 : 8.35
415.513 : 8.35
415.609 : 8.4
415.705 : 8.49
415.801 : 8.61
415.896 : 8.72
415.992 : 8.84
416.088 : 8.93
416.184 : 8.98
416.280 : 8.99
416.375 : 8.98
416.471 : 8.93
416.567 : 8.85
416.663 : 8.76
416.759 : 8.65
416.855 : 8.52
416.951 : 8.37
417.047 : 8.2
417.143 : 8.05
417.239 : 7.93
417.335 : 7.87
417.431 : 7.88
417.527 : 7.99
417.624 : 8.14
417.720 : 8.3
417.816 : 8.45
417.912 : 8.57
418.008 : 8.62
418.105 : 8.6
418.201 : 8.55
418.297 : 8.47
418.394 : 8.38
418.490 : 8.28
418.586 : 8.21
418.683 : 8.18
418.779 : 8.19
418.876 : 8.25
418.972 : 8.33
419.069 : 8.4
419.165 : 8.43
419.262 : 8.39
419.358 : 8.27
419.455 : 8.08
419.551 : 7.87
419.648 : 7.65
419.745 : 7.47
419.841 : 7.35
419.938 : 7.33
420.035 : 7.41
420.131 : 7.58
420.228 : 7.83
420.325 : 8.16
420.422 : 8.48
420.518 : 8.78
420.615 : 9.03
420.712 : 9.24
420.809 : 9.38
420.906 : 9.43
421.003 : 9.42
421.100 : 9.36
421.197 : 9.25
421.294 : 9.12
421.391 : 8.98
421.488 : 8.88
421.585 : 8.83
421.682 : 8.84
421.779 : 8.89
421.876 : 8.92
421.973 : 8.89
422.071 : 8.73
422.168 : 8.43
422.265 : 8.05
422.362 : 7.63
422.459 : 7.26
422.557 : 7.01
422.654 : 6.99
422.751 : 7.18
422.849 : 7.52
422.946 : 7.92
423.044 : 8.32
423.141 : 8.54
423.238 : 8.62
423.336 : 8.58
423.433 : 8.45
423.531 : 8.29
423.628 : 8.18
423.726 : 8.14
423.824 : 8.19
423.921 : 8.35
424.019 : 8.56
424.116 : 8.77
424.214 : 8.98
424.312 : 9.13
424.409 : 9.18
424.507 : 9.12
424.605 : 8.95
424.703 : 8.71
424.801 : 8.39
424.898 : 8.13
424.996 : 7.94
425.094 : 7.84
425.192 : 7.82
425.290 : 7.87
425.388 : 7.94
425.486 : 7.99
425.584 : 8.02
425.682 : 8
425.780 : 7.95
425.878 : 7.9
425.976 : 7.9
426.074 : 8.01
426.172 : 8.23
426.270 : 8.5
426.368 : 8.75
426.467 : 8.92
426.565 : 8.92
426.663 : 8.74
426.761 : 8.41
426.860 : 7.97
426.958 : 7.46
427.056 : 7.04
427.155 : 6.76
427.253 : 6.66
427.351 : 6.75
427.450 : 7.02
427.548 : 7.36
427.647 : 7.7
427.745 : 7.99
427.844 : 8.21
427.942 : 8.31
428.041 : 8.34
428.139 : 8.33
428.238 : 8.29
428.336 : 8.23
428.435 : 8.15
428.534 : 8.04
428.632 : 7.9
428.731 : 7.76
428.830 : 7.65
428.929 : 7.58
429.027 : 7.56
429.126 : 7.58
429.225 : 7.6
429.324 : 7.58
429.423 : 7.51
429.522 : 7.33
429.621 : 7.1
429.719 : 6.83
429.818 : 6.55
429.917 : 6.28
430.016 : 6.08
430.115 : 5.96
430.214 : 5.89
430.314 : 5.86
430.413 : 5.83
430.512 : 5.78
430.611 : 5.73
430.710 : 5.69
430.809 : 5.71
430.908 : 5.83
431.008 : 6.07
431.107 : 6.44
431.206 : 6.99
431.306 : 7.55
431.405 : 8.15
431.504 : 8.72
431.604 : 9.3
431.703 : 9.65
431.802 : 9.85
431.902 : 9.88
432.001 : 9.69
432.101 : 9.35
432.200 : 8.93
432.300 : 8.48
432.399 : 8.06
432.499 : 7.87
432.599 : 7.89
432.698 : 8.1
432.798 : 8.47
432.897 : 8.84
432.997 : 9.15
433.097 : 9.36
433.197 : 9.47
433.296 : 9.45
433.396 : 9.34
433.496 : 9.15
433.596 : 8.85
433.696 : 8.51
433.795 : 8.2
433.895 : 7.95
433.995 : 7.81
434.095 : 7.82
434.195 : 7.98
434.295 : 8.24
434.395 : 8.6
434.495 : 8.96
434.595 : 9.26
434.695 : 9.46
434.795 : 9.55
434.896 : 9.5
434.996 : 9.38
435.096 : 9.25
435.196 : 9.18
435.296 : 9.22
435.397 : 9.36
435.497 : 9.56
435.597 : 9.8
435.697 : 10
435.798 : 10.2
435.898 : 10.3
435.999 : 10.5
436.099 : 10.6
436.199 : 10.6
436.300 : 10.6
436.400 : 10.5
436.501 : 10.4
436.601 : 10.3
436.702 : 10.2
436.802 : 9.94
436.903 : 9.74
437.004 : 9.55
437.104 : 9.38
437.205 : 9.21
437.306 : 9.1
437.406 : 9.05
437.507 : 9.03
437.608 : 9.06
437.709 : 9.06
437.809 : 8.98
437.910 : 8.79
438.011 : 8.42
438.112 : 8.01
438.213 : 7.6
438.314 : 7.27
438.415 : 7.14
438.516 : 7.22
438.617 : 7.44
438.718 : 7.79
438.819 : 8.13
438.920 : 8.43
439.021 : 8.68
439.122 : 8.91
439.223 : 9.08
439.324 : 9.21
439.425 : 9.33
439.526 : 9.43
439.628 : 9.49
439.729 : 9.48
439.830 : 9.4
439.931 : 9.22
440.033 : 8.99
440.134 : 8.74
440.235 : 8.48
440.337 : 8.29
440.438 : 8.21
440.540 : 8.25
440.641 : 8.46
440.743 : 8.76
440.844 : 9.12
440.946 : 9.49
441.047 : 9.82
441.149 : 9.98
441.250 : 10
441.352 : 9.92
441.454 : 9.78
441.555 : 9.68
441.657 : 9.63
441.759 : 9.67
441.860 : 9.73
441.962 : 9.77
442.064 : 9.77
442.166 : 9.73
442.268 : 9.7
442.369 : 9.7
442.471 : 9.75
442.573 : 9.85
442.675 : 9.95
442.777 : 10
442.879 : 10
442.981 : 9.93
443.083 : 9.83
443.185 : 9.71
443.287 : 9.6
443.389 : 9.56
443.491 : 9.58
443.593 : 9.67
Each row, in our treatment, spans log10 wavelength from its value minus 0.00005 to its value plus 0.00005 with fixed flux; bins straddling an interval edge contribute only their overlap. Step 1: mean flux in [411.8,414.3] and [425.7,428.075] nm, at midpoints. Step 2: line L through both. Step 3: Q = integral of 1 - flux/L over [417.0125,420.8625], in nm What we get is 0.12 nm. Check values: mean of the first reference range 8.91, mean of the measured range 8.22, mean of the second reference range 7.91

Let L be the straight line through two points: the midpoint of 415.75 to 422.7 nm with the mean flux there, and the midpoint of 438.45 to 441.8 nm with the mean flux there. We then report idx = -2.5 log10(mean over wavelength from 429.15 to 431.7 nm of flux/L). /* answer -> 0.27 mag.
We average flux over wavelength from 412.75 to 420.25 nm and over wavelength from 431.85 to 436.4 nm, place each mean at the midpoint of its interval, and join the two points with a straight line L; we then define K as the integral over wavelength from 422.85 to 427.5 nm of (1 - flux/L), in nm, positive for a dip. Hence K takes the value 0.30 nm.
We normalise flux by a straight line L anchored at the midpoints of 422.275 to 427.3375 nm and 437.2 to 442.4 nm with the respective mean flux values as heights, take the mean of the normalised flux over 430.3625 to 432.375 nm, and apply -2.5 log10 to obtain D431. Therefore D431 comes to 0.11 mag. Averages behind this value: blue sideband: 8.12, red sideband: 8.95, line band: 7.69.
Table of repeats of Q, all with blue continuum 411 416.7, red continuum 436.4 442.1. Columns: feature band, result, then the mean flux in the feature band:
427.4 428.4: 0.11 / 7.98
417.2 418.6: 0.09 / 8.29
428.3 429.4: 0.15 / 7.77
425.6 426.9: 0.09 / 8.32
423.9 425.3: 0.06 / 8.54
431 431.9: 0.07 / 8.27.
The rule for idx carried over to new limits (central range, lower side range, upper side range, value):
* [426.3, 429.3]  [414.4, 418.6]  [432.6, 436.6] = 0.14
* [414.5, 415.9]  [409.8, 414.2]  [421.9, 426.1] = 0.02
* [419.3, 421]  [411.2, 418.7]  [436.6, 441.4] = 0.06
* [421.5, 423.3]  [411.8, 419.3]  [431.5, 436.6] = 0.08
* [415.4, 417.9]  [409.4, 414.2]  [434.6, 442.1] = 0.04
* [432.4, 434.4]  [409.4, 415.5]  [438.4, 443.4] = 0.07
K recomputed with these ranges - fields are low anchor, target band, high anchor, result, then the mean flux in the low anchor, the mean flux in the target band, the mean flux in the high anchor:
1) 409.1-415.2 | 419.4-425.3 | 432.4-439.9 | 0.32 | 8.72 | 8.37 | 9.04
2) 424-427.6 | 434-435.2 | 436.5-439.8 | -0.03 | 8.12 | 8.88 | 8.86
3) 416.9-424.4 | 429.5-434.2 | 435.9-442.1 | 0.56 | 8.34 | 7.79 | 9.17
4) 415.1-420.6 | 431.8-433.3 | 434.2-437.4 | 0.09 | 8.32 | 8.88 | 9.66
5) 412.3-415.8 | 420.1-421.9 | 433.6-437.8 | -0.01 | 8.58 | 8.87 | 9.38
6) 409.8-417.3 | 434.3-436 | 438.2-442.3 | -0.11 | 8.64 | 9.47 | 8.97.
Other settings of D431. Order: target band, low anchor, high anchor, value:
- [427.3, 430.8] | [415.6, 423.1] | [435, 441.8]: 0.218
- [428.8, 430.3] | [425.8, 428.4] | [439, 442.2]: 0.175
